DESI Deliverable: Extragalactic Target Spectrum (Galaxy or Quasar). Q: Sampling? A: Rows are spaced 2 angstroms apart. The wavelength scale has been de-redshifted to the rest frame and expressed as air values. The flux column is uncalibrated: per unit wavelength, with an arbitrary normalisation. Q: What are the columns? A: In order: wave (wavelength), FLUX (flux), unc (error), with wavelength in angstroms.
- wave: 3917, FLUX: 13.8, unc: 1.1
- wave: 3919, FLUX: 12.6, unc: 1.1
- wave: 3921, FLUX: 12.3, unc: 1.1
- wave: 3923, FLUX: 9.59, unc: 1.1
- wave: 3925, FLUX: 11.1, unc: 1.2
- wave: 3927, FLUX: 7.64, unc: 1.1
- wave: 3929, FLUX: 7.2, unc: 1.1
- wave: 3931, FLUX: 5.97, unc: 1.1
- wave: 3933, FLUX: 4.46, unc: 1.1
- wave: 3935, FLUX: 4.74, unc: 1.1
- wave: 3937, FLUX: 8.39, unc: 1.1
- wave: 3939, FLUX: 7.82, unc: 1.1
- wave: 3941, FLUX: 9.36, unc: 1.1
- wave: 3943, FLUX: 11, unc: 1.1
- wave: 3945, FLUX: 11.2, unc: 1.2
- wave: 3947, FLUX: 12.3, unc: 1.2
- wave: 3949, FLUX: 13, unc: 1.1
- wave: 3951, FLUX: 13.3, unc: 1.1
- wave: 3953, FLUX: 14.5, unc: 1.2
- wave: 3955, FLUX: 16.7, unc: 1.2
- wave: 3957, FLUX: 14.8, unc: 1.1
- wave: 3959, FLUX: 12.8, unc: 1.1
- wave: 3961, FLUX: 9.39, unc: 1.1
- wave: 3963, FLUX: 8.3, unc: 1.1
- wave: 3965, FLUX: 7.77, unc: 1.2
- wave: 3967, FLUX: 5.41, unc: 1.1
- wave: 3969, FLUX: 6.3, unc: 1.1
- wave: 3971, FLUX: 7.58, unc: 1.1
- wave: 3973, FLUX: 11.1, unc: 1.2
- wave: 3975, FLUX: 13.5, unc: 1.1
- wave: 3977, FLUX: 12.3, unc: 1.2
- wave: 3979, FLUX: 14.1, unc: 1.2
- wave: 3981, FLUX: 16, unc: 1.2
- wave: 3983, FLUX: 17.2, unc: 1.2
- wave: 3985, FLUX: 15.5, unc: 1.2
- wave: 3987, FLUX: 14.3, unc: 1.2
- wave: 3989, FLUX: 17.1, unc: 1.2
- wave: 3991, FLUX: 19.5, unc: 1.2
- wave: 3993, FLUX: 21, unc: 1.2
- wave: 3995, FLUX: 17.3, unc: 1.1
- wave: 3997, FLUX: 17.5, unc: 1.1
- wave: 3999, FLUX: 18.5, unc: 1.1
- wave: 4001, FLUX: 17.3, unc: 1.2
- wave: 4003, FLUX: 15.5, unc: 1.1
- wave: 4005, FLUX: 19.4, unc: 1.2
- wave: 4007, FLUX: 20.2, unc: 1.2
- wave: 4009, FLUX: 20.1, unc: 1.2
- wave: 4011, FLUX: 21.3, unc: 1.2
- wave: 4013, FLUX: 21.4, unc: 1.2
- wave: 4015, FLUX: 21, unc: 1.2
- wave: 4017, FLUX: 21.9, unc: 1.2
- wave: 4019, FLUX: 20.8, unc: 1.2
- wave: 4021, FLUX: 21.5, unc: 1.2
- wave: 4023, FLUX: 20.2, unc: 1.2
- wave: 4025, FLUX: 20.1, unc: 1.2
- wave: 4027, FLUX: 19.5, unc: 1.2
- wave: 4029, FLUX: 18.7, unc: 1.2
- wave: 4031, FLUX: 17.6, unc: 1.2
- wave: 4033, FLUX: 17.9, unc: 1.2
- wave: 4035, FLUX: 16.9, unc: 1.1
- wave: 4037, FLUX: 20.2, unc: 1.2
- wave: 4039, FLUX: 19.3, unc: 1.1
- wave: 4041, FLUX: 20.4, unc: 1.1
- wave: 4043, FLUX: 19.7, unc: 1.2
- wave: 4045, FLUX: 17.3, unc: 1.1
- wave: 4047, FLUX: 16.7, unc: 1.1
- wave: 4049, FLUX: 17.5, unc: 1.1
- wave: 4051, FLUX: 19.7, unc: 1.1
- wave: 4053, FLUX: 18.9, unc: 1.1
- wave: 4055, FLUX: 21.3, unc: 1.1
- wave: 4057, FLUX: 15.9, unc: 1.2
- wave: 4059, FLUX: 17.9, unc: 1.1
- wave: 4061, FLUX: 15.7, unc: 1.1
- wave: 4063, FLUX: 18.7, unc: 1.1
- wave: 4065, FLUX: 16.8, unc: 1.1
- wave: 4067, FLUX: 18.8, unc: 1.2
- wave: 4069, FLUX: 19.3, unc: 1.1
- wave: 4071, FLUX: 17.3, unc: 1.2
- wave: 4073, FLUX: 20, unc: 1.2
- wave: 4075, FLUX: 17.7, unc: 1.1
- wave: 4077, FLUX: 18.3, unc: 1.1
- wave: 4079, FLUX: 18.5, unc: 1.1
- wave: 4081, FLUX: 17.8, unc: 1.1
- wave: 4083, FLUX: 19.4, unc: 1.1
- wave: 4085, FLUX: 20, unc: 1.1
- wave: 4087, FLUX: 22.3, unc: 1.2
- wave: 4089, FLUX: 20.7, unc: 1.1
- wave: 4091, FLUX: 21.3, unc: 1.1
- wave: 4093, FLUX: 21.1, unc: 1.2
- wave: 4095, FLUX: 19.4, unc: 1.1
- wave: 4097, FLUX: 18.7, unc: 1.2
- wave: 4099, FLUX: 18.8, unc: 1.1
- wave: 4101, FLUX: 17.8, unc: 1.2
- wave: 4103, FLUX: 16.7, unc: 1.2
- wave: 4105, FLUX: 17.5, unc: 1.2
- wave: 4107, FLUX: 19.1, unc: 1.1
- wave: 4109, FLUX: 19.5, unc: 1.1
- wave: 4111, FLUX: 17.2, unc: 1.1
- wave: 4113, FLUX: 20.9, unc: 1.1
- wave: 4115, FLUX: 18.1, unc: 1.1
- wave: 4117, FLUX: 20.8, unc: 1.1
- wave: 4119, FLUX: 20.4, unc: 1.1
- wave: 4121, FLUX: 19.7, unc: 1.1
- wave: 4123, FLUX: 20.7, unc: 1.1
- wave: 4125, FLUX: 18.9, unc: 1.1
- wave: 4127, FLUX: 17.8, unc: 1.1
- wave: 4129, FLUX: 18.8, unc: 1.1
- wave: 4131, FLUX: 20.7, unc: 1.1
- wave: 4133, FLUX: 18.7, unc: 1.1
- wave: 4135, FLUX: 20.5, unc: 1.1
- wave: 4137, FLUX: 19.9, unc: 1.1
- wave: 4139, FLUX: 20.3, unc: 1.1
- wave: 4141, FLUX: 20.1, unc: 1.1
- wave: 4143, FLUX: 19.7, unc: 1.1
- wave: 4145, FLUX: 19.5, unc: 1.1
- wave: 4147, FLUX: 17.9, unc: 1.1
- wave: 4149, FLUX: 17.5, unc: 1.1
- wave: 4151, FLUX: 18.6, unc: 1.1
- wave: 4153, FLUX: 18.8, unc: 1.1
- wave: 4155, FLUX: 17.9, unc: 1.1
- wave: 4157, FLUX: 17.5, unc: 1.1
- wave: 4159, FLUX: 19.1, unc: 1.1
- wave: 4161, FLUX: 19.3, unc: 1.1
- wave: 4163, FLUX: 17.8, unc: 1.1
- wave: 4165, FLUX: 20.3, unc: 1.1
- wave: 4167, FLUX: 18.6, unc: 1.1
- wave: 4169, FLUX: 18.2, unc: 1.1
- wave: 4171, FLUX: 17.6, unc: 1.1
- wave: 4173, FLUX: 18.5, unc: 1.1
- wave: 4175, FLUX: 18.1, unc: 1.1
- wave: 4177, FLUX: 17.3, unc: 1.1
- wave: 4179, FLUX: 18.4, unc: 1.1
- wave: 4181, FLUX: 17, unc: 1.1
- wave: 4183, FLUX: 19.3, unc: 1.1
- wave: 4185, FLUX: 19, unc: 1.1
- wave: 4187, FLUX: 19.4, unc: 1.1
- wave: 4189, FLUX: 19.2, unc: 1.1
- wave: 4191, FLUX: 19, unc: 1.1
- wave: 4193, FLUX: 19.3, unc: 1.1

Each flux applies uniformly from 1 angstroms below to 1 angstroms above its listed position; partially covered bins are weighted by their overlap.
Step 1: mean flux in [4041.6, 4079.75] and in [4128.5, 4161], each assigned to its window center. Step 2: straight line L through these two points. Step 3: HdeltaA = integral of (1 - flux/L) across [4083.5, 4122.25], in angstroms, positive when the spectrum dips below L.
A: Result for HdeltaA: -1.7 angstroms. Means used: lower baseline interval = 18.2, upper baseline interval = 19.1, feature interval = 19.5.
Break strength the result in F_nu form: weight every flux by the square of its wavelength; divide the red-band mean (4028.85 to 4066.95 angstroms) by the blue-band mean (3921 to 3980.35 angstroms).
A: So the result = 1.9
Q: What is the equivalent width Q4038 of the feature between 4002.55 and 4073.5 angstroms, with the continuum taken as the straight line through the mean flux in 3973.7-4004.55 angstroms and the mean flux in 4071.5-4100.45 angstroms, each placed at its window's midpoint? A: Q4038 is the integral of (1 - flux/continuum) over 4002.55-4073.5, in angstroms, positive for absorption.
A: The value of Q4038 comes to -4.43 angstroms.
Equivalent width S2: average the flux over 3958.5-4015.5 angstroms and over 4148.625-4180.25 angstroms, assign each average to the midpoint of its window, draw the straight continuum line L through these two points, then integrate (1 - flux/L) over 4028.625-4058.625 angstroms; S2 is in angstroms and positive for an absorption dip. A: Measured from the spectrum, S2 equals -4.4 angstroms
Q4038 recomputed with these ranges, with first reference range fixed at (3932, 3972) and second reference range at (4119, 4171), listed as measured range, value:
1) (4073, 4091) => -3.78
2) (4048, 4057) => -2.61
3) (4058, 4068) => -1.57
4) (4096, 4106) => -0.54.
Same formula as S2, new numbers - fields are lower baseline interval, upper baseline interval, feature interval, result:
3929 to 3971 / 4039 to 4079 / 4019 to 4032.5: -3.38 angstroms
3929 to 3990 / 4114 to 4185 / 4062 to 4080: -3.06 angstroms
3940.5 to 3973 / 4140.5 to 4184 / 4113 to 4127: -2.31 angstroms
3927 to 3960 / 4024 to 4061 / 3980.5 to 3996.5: -3.59 angstroms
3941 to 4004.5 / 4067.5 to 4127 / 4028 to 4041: -1.75 angstroms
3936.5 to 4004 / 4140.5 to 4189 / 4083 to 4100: -3.81 angstroms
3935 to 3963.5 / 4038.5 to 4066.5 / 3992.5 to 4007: -3.28 angstroms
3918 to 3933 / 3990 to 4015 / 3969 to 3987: 3.39 angstroms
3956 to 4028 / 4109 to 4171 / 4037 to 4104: -4.29 angstroms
